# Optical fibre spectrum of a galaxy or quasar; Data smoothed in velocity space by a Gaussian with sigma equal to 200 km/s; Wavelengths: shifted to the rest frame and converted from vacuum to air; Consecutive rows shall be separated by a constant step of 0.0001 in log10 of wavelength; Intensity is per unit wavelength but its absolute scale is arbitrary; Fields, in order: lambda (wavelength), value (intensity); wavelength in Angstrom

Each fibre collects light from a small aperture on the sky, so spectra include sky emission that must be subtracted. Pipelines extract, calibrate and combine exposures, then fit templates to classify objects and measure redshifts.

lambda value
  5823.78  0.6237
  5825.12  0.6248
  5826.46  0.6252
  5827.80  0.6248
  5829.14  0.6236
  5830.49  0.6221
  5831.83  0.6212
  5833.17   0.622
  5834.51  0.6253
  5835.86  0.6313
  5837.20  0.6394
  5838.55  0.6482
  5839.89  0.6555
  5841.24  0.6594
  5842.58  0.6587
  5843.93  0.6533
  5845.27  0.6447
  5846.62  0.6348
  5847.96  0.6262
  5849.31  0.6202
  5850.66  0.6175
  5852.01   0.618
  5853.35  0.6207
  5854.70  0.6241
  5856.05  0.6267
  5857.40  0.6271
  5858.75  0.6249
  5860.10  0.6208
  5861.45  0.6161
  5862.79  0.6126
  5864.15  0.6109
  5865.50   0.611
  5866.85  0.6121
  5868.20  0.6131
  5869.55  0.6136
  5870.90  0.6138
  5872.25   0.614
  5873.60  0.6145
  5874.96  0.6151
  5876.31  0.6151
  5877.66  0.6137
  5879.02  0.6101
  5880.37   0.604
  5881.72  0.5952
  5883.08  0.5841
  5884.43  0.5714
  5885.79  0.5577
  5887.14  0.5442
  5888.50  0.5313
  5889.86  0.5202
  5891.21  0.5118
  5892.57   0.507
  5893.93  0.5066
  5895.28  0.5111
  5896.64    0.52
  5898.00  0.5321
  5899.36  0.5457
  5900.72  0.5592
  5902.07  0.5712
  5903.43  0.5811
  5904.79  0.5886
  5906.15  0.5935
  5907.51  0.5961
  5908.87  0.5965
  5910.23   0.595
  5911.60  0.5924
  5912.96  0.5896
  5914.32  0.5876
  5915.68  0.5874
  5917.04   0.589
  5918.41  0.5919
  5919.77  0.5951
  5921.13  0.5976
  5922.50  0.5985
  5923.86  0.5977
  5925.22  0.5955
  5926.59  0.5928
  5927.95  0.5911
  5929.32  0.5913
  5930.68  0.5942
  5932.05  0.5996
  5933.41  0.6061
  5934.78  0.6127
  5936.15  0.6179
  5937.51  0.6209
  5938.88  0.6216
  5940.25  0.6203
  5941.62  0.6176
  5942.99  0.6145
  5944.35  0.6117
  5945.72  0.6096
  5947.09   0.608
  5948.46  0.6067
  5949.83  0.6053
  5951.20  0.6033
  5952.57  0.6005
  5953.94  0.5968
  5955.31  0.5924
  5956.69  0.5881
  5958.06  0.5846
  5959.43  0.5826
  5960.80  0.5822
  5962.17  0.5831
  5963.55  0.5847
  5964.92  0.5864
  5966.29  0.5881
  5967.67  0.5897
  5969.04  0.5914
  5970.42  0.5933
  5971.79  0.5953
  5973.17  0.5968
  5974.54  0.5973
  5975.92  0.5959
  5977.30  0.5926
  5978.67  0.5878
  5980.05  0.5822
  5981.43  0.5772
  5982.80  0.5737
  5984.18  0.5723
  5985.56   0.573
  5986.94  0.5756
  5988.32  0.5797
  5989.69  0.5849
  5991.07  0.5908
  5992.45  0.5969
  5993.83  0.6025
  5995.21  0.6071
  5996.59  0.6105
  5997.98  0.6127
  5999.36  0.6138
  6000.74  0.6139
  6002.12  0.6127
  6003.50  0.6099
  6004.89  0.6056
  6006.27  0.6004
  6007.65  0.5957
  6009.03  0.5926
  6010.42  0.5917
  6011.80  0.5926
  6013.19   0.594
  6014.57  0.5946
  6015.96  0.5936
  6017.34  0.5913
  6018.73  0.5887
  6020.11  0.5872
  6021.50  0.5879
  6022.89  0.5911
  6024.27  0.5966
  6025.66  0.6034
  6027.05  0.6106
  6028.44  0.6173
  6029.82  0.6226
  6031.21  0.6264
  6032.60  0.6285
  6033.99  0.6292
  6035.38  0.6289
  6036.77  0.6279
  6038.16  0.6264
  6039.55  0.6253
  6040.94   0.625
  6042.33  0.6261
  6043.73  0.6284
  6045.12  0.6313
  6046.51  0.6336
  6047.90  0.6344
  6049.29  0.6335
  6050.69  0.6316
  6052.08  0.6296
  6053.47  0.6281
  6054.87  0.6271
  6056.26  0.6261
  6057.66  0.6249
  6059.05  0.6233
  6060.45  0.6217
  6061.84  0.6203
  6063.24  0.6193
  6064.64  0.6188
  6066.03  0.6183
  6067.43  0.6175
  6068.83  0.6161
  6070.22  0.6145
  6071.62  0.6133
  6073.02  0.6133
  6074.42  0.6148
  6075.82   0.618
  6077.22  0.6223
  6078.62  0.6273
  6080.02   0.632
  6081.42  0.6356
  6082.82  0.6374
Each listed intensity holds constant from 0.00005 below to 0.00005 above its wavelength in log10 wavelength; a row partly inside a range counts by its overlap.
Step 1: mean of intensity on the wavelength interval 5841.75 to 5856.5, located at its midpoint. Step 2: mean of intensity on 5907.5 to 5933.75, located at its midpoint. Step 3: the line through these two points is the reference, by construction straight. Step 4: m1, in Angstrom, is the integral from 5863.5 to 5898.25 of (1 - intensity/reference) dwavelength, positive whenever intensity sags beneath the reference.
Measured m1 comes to 2.25 Angstrom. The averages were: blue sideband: 0.632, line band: 0.576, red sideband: 0.594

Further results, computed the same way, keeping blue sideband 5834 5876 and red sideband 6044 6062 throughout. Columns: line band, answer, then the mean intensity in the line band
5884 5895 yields 1.70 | 0.53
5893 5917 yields 2.26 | 0.568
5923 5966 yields 1.84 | 0.601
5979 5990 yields 0.88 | 0.578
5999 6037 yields 1.41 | 0.605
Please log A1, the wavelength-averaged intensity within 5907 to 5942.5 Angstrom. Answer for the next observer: 0.6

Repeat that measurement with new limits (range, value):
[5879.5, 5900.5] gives 0.544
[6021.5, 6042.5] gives 0.618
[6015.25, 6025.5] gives 0.592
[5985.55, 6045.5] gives 0.606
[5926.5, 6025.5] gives 0.597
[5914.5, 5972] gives 0.598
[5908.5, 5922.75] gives 0.592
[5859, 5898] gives 0.581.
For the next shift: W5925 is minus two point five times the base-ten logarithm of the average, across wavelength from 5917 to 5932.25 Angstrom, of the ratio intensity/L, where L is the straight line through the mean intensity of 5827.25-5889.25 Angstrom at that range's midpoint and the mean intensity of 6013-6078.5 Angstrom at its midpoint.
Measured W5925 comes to 0.04 mag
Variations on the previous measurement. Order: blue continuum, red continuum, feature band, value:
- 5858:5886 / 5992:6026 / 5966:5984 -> 0.02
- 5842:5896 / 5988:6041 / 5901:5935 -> 0.01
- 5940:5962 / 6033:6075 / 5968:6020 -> 0.03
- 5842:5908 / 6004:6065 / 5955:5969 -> 0.03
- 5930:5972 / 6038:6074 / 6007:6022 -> 0.04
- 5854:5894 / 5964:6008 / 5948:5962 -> 0.00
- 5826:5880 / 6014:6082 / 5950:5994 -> 0.06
